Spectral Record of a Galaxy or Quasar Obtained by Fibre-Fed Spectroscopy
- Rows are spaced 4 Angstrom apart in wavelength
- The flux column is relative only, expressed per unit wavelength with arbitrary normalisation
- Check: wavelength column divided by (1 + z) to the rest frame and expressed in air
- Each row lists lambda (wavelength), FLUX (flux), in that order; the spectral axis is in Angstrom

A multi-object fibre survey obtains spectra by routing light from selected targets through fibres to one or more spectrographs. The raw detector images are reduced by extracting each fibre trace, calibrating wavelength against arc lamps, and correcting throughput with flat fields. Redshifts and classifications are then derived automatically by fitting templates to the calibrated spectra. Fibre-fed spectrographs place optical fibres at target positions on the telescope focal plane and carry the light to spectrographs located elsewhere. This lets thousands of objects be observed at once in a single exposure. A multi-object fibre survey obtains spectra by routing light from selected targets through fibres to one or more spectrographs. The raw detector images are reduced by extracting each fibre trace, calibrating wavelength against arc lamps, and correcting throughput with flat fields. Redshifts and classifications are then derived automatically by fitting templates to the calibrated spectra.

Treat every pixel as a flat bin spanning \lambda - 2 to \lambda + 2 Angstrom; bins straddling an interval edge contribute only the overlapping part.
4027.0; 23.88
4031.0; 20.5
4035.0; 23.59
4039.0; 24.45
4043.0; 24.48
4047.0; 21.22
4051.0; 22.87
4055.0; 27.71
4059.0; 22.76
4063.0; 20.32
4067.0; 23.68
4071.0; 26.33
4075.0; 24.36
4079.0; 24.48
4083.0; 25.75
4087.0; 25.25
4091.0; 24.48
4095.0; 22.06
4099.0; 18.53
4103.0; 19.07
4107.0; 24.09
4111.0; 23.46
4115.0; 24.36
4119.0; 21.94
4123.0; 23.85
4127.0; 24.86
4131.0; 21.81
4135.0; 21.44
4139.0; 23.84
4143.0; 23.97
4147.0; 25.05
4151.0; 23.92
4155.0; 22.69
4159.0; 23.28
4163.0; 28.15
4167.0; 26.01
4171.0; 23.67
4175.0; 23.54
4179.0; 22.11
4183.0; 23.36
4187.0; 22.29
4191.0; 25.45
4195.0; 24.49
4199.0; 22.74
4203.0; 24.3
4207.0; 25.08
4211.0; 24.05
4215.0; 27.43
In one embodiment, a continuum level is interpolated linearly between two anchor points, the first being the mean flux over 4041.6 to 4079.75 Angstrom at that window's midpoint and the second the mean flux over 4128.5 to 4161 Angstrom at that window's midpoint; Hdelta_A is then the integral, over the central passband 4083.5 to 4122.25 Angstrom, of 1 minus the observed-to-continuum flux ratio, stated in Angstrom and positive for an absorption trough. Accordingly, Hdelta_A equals 1.3 Angstrom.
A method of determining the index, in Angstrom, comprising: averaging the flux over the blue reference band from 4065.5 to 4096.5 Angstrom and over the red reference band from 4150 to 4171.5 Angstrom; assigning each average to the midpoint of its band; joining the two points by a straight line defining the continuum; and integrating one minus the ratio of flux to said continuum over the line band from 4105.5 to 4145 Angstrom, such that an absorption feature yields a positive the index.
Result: 2.1 Angstrom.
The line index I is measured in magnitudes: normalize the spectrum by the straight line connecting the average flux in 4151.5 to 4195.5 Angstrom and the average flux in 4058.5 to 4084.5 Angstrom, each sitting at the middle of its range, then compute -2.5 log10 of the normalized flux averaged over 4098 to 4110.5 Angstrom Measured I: 0.14 mag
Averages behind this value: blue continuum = 24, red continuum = 24.1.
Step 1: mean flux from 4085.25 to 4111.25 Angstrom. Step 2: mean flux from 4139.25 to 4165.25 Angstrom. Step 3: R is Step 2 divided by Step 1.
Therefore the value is 1.10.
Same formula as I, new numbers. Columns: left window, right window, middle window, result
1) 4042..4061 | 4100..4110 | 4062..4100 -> -0.06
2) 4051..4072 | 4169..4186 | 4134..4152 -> -0.02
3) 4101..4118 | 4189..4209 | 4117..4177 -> -0.02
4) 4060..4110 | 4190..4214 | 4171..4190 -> 0.05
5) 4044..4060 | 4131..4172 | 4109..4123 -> 0.03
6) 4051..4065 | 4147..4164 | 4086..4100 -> 0.05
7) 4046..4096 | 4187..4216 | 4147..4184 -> 0.01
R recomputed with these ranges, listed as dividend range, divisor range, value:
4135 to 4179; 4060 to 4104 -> 1.04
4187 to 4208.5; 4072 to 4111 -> 1.04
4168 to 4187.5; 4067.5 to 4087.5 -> 0.92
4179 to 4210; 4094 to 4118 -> 1.09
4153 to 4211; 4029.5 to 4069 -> 1.04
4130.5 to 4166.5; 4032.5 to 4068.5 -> 1.02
